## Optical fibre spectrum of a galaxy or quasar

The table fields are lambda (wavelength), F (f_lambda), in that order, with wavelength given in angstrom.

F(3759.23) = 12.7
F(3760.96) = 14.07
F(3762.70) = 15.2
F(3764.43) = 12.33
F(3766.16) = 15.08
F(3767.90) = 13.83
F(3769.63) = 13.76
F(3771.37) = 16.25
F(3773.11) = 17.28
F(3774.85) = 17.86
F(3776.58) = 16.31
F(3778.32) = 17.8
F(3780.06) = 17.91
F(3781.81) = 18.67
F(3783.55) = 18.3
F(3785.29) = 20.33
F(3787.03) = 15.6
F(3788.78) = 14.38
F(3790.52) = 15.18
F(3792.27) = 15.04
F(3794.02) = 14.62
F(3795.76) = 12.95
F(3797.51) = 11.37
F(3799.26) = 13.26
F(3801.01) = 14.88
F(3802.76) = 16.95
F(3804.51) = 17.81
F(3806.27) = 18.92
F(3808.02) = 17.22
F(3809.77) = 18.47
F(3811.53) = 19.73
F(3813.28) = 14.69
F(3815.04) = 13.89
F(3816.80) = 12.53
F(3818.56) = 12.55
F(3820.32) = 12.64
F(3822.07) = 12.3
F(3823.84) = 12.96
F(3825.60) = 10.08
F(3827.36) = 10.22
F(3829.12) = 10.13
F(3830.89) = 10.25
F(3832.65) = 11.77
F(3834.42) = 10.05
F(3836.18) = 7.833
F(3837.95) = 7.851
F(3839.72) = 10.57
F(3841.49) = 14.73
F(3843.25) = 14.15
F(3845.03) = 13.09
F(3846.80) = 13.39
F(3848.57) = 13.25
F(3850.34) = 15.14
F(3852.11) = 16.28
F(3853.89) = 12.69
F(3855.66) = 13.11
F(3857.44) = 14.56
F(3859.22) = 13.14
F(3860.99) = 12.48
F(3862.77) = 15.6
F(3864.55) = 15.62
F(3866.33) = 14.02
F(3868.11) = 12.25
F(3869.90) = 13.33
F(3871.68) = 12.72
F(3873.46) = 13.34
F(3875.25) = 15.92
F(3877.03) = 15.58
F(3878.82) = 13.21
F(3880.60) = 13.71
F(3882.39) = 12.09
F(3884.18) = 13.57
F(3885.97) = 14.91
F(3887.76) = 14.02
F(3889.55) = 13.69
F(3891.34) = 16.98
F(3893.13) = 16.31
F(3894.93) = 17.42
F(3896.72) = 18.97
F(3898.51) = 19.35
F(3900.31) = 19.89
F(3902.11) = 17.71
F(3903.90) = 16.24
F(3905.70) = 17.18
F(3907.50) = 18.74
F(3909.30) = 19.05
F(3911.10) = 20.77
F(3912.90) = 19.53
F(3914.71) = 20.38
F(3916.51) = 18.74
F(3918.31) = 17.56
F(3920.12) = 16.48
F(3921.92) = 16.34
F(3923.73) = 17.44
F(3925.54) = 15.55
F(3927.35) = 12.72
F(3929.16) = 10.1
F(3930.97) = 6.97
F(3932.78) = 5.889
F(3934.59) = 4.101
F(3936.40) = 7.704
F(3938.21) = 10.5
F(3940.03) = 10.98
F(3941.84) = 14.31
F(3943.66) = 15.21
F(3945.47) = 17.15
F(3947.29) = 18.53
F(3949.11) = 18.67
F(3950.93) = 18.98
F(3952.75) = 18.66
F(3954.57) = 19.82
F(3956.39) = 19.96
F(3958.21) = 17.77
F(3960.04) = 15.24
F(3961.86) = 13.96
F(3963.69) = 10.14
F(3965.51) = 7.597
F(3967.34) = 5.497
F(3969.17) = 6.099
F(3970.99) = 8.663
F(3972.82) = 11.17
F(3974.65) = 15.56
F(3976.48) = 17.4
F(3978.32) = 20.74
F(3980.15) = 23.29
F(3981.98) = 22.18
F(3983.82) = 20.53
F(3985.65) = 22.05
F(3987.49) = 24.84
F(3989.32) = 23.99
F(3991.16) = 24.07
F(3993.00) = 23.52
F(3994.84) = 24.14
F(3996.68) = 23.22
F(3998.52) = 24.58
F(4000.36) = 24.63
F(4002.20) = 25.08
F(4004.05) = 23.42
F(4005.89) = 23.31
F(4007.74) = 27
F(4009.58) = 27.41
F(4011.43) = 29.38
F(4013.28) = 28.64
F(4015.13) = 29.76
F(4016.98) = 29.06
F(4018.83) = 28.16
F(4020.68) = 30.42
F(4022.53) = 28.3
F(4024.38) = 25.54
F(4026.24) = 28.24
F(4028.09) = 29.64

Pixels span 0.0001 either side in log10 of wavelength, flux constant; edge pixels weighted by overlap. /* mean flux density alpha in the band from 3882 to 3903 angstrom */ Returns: 16.3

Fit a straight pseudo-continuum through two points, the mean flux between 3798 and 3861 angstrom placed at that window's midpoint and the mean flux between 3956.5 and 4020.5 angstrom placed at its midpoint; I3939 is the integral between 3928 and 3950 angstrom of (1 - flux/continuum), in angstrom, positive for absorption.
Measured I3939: 8.2 angstrom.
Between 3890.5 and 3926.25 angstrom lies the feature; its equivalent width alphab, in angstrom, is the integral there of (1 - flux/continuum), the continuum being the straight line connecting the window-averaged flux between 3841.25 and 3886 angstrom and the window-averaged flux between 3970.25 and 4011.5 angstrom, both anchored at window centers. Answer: -2.8 angstrom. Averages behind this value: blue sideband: 13.9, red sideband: 22.1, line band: 18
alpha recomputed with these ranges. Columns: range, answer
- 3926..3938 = 8.35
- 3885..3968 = 15.3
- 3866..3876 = 13.5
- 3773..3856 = 14.3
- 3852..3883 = 13.8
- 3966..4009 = 20.2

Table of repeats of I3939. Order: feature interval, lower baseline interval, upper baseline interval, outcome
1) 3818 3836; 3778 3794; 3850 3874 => 4.9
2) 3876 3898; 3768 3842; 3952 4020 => 2.7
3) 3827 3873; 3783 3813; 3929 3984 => 8.2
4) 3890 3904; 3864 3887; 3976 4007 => -2.0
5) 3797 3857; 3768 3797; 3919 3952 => 7.8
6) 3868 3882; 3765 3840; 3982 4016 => 3.5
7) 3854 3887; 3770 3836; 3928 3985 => 1.5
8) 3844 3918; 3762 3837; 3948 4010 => 5.1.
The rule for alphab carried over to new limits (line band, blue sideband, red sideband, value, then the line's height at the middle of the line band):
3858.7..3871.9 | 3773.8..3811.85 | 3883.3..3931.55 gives 2.3 angstrom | 16.6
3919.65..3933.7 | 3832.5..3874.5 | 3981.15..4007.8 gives 4.5 angstrom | 18.5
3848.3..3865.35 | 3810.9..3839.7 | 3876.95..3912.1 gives -0.4 angstrom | 13.9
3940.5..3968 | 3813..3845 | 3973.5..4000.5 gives 6.1 angstrom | 20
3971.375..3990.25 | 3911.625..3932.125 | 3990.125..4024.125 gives 2.7 angstrom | 23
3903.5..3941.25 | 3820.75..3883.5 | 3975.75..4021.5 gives 8.0 angstrom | 18.6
